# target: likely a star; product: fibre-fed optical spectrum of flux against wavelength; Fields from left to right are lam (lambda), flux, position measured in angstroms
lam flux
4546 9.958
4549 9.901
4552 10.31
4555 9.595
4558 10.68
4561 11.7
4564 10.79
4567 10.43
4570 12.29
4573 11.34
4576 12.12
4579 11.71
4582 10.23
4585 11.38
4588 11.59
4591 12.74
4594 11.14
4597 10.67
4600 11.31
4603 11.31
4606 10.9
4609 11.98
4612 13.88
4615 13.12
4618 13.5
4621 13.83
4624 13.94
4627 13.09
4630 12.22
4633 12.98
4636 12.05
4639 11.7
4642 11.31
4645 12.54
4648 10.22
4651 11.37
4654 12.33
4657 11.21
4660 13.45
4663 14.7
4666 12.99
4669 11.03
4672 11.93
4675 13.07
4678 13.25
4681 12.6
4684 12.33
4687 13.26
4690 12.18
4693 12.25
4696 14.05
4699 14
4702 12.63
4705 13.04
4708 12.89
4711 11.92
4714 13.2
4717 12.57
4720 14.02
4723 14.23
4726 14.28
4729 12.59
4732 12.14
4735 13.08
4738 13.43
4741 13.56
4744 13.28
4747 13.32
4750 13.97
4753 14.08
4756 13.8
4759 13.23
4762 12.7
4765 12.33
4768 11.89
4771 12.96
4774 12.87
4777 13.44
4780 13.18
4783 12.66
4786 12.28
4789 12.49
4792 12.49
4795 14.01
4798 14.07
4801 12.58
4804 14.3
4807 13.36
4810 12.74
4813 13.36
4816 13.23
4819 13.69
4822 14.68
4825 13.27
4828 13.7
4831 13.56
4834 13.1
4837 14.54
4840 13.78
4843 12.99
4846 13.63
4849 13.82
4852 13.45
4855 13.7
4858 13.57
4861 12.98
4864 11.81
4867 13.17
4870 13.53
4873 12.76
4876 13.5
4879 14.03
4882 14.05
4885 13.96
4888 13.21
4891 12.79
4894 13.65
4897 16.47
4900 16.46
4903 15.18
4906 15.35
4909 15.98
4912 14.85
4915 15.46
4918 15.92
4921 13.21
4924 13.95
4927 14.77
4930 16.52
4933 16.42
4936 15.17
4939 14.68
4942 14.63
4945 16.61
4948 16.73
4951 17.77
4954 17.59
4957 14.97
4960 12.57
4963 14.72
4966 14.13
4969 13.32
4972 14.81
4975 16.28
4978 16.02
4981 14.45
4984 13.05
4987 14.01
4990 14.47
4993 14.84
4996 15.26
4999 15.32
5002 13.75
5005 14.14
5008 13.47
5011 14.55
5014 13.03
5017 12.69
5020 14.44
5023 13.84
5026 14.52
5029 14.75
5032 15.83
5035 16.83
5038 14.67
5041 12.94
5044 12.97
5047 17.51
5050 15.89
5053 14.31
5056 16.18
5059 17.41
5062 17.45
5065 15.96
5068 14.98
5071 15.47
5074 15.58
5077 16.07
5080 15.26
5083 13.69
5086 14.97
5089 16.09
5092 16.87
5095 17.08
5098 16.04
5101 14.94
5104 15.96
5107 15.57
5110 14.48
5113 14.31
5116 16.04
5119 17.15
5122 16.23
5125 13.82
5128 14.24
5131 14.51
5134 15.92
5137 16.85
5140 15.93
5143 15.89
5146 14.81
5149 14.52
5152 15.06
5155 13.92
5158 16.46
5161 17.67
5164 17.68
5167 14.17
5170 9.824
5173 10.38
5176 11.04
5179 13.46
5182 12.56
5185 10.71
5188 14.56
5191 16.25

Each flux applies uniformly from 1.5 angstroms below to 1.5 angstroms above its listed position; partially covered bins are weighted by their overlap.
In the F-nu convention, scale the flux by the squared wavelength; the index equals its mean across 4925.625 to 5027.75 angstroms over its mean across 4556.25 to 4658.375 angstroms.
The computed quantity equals 1.5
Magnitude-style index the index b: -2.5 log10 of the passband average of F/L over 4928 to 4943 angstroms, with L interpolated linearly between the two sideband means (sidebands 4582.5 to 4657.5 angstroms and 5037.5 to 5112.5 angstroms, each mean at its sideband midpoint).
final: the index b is -0.07 mag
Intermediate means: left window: 12.1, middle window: 15.5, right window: 15.5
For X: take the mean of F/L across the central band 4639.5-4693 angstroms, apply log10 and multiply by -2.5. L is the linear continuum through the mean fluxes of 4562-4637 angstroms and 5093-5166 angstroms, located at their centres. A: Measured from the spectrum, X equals 0.01 mag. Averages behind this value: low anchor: 12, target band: 12.3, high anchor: 15.6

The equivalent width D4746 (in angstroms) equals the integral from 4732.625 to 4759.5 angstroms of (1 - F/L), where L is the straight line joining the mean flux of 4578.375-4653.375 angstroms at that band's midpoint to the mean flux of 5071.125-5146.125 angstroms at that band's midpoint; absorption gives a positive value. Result -1.10 angstroms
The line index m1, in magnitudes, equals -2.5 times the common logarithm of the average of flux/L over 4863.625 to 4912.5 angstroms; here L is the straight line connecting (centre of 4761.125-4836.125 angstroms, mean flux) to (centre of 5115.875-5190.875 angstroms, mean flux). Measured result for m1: -0.053 mag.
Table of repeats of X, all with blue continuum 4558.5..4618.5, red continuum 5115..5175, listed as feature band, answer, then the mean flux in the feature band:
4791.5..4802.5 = -0.04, 13.4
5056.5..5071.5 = -0.13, 16.3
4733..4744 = -0.06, 13.3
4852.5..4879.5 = 0.01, 13.2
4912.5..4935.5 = -0.11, 15.2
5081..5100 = -0.08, 15.8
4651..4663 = -0.04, 12.5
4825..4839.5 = -0.04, 13.7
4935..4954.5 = -0.17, 16.1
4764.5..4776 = 0.02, 12.6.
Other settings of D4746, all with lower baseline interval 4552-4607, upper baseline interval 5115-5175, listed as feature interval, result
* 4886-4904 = -1.71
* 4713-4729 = -1.87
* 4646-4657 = 0.31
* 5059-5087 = -2.08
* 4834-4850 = -0.89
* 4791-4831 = -2.37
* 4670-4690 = -1.31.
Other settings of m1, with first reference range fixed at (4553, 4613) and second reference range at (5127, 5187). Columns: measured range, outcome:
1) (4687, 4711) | -0.09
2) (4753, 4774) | -0.05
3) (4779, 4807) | -0.06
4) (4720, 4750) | -0.11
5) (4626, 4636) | -0.09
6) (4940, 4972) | -0.15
